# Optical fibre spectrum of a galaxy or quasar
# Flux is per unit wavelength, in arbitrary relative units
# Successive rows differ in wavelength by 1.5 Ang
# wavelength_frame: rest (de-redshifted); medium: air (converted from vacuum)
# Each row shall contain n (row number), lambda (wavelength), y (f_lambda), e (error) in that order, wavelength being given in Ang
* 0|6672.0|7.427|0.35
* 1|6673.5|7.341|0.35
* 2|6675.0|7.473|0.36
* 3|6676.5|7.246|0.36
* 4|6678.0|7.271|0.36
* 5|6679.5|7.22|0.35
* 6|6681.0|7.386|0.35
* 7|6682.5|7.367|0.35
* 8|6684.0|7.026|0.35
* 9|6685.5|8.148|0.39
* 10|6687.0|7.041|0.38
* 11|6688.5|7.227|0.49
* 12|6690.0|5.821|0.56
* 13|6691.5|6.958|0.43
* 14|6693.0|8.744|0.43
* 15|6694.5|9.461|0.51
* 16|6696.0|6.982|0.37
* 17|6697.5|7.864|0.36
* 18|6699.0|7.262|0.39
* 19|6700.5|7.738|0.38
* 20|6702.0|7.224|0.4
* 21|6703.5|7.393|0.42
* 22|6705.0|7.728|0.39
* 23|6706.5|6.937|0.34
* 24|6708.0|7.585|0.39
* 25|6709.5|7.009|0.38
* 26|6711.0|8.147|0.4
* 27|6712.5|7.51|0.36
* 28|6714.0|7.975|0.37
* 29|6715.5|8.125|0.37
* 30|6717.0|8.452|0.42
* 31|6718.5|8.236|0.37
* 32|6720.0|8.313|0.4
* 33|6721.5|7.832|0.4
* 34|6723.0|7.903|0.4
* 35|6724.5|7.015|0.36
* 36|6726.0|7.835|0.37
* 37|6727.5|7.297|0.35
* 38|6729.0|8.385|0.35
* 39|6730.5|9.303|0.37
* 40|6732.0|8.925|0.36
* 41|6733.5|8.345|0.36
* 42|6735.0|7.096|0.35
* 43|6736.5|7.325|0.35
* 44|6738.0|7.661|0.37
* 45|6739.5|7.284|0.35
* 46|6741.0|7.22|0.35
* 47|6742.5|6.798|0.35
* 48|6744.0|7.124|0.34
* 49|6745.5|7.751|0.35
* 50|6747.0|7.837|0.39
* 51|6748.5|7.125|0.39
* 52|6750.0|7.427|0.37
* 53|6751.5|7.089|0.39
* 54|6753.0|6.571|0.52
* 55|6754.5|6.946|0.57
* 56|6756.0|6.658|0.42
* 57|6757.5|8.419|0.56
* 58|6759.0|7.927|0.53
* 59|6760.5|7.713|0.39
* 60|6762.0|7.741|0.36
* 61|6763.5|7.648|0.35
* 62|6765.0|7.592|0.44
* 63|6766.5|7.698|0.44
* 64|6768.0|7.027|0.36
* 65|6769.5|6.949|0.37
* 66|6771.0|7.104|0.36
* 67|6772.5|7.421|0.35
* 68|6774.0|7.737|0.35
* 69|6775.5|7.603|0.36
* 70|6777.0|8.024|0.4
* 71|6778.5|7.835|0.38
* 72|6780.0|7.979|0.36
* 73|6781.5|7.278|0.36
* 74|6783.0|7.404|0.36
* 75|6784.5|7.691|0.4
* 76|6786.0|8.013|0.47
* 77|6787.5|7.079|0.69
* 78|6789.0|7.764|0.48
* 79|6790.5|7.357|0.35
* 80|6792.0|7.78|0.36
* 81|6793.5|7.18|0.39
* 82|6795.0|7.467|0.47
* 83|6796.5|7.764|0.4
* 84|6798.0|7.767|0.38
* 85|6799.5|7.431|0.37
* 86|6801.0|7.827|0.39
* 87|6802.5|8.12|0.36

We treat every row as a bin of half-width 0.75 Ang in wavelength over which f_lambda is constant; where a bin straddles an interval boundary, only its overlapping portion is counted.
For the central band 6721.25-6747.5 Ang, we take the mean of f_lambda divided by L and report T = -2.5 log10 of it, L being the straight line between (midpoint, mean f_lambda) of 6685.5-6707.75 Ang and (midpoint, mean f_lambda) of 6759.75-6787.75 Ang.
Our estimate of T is -0.03 mag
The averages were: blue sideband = 7.48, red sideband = 7.56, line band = 7.72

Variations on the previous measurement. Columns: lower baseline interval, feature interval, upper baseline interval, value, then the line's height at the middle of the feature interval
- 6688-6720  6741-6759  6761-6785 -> 0.04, 7.58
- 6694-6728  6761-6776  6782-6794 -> 0.02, 7.58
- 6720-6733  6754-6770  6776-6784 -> 0.05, 7.83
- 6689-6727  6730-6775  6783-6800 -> 0.02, 7.62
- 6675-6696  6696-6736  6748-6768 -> -0.05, 7.43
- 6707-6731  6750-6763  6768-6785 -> 0.04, 7.66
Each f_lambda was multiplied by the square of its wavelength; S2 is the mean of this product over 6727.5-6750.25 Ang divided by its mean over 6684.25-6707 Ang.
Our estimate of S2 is 1.04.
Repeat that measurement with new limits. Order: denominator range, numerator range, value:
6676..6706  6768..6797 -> 1.04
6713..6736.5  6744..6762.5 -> 0.93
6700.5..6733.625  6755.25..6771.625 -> 0.97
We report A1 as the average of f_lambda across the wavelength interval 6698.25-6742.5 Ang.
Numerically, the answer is 7.74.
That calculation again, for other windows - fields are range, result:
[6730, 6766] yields 7.55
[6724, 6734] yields 8.18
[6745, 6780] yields 7.48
